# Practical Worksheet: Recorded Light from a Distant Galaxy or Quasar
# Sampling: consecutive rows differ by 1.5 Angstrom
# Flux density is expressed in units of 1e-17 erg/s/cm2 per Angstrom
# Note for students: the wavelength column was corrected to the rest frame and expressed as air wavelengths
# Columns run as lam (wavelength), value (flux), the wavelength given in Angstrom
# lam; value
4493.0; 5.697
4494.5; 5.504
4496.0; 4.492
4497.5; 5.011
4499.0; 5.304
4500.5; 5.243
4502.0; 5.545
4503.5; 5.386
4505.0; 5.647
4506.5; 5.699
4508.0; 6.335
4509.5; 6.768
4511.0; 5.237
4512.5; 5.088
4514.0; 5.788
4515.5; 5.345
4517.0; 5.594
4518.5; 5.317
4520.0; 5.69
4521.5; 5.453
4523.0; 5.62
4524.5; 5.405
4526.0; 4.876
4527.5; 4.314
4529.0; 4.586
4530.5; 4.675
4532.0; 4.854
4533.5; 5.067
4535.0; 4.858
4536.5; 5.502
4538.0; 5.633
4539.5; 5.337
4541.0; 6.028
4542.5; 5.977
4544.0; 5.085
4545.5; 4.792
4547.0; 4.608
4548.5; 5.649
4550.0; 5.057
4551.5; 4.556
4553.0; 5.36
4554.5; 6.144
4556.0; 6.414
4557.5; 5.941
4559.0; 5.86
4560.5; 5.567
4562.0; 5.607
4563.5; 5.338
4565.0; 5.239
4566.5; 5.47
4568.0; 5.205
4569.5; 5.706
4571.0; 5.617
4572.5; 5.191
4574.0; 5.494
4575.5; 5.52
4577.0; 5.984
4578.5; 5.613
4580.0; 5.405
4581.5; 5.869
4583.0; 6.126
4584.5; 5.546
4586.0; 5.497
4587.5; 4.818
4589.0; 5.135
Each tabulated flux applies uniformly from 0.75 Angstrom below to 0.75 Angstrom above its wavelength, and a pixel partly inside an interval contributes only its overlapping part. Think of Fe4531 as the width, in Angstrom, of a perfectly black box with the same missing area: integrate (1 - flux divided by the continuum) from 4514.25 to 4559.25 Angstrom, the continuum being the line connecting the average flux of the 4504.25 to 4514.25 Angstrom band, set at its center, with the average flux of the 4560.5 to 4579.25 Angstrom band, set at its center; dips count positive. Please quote 2.7 Angstrom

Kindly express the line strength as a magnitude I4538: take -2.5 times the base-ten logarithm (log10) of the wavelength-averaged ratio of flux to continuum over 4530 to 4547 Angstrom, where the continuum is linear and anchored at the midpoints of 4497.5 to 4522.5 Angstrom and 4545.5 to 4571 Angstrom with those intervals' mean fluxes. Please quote 0.06 mag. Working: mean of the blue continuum 5.57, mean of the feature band 5.24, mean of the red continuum 5.47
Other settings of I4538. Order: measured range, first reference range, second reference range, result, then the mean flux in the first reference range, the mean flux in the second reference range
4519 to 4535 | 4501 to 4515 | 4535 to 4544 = 0.12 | 5.71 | 5.57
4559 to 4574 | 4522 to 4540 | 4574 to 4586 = 0.01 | 5.06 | 5.69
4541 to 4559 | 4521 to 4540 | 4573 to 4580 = -0.03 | 5.08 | 5.61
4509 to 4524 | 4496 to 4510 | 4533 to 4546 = -0.01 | 5.58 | 5.38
